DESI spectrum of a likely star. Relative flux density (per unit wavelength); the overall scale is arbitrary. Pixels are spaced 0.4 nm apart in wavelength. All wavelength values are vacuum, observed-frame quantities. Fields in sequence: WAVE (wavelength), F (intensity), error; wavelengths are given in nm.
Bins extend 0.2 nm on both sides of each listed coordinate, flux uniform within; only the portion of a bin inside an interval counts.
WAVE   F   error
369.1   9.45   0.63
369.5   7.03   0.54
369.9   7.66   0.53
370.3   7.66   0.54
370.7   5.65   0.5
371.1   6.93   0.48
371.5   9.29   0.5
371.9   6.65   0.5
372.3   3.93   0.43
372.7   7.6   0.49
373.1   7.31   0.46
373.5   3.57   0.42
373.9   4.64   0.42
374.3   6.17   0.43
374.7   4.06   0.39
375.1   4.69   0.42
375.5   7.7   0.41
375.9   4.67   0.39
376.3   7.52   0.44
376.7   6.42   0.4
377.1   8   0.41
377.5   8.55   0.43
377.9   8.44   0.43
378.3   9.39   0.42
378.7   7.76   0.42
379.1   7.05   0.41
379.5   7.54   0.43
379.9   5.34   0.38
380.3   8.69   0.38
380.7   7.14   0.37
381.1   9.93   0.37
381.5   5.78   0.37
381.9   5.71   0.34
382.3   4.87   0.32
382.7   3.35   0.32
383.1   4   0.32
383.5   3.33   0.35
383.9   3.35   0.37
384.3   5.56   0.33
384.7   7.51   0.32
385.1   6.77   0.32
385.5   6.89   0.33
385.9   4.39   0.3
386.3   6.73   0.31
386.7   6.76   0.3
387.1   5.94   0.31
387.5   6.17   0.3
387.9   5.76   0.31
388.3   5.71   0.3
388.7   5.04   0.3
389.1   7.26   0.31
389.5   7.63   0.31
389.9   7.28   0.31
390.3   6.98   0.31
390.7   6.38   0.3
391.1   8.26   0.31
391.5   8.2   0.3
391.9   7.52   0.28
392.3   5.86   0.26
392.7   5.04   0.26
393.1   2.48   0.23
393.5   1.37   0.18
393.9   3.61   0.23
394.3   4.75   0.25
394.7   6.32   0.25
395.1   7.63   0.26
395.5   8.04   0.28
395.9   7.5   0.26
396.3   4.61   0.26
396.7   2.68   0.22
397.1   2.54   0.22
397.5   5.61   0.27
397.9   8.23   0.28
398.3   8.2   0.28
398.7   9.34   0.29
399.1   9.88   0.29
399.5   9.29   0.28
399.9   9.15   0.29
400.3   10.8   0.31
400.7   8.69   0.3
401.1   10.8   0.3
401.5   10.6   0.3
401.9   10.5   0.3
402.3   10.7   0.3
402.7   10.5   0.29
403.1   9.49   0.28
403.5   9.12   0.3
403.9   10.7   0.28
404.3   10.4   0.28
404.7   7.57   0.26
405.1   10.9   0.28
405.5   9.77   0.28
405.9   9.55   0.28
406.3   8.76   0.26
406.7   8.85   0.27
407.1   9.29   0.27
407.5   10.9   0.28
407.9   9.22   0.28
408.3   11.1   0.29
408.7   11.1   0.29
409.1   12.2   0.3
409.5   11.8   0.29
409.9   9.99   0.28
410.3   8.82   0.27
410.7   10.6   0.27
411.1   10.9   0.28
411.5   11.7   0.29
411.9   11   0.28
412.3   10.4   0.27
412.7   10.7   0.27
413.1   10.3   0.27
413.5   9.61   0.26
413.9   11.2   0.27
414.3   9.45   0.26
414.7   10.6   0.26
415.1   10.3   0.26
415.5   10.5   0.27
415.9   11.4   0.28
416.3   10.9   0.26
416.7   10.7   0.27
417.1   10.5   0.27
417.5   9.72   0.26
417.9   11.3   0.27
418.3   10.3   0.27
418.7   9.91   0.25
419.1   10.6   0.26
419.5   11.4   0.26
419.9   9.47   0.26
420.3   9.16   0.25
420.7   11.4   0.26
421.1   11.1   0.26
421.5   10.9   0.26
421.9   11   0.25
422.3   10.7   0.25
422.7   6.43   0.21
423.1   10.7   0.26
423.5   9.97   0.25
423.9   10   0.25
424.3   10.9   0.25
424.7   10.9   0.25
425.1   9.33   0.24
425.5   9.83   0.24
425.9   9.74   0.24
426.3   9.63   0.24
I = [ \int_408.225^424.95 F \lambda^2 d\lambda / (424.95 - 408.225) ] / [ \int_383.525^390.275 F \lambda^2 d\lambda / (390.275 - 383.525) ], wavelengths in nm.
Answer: 1.99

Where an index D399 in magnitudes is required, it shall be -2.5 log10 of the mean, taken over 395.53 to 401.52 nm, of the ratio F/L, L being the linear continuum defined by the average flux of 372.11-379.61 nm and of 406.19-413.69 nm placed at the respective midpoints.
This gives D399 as 0.18 mag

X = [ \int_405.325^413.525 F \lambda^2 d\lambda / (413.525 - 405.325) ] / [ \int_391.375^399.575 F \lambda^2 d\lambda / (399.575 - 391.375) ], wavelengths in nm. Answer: 1.8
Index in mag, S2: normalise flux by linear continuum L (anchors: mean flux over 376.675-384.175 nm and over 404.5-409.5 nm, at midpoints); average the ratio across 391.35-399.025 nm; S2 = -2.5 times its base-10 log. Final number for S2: 0.411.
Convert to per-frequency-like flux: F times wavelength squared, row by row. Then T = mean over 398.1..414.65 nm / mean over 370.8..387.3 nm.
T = 1.8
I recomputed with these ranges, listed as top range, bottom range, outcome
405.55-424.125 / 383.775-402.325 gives 1.69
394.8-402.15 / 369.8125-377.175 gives 1.46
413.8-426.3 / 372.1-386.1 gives 2.04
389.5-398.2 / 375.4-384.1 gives 0.96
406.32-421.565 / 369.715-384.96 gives 1.97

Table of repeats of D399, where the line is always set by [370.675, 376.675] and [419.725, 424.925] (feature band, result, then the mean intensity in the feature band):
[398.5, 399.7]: -0.16 mag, 9.5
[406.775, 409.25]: -0.17 mag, 10.5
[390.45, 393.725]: 0.32 mag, 5.64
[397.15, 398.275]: 0.23 mag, 6.54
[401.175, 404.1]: -0.20 mag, 10.3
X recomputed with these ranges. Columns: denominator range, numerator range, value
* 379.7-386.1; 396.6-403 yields 1.64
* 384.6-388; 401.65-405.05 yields 1.72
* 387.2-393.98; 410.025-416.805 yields 1.98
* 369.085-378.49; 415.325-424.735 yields 1.95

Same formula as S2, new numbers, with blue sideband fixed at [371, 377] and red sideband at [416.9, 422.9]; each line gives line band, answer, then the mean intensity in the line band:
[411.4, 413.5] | -0.12 mag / 10.7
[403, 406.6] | -0.08 mag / 9.57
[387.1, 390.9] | 0.16 mag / 6.44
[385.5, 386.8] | 0.19 mag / 6.04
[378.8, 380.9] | -0.09 mag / 7.18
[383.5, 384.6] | 0.48 mag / 4.53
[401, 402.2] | -0.23 mag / 10.6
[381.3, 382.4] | 0.23 mag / 5.51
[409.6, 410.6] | -0.04 mag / 9.76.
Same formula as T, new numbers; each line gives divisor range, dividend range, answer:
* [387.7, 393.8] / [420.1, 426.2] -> 1.98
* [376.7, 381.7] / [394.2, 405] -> 1.20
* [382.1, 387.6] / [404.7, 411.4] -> 2.12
